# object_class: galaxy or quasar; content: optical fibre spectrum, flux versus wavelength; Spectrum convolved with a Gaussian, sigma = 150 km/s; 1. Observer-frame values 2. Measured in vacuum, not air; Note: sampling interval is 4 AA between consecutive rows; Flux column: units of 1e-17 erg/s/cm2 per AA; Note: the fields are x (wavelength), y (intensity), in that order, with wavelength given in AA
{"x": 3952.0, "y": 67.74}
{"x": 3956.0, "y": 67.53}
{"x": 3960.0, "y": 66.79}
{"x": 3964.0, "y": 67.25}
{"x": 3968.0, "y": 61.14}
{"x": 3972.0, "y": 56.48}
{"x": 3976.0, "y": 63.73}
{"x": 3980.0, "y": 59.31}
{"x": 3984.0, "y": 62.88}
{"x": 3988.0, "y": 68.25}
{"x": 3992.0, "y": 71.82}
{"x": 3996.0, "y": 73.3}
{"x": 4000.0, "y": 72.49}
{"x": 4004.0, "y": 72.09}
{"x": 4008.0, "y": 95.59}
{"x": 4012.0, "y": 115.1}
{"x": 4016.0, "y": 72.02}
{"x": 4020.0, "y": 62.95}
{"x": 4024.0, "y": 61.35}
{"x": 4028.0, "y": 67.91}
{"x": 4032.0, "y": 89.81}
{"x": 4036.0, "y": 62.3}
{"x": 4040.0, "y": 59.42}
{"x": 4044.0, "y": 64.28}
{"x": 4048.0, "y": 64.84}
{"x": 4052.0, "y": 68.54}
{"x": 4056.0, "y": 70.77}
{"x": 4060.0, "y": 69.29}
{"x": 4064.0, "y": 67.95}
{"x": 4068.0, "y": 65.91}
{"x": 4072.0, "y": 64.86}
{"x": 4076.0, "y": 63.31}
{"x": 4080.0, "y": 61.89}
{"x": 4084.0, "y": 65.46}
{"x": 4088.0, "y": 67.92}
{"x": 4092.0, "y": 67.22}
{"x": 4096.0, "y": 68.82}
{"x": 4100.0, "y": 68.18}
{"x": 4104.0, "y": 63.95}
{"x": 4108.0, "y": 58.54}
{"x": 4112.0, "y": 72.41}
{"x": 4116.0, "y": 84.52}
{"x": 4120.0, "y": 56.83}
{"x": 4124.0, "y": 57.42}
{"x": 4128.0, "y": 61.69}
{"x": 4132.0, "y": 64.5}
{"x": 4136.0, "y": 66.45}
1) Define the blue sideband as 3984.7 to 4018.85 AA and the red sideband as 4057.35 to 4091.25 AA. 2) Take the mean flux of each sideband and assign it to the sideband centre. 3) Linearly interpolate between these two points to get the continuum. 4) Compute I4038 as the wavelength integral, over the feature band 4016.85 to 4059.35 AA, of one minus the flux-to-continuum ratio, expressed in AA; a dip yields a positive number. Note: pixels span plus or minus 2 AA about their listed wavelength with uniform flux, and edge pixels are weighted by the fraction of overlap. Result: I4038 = 2.93 AA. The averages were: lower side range 79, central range 67.4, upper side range 66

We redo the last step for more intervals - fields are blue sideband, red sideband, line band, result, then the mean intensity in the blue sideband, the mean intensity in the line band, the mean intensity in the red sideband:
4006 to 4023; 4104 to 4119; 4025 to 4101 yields 9.9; 84.9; 67.2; 69.8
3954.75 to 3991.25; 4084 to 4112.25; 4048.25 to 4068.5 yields -0.9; 63.9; 68.4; 66.3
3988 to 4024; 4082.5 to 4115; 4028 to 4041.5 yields 0.7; 77.8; 70.5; 67.1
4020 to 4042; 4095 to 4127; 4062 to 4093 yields 0.6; 67.7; 65.5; 66.1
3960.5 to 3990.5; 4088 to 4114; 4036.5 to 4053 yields 0.3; 63.1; 63.8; 66.6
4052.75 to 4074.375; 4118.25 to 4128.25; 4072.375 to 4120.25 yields -3.5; 67.7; 66.9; 58.2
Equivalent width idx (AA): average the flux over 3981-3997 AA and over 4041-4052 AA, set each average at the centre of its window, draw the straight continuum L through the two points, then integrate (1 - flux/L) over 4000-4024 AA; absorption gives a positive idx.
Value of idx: -4.99 AA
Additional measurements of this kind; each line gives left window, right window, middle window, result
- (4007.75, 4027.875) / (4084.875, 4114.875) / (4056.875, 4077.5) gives 1.5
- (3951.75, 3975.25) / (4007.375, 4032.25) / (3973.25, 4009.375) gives 0.8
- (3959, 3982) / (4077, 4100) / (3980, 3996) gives -1.1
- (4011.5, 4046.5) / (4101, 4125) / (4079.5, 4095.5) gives 0.3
